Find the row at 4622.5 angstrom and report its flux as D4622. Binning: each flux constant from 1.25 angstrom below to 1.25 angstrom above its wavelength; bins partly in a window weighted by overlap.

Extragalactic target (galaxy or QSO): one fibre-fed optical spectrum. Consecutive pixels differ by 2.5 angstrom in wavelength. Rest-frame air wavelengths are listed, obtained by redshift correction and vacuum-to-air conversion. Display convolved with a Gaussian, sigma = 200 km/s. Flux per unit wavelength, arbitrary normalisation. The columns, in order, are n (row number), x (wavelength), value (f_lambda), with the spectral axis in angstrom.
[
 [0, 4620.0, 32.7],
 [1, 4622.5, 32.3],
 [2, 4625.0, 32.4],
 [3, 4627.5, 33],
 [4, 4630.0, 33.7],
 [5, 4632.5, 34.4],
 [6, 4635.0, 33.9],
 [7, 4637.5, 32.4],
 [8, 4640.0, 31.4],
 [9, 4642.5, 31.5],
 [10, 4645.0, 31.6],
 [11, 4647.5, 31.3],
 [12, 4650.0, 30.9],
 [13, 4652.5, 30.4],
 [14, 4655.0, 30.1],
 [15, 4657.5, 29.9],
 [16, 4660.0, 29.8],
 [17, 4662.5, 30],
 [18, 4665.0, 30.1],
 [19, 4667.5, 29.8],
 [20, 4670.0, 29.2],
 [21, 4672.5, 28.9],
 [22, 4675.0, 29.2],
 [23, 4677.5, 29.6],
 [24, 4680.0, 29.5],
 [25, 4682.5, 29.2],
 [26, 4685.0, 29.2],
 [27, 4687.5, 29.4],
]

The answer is 32.3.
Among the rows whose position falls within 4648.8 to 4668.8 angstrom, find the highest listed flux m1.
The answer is 30.9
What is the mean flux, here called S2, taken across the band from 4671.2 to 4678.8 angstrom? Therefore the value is 29.2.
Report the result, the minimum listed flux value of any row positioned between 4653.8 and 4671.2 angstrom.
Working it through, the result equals 29.2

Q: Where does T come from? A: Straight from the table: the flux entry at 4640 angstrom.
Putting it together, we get 31.4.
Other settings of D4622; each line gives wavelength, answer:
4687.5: 29.4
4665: 30.1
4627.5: 33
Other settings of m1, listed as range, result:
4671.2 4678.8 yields 29.6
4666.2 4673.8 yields 29.8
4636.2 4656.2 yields 32.4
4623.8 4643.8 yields 34.4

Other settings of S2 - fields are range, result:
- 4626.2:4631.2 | 33.3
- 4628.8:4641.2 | 33.2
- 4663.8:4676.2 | 29.4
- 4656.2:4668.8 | 29.9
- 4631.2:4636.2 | 34.1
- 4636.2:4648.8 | 31.6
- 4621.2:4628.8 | 32.6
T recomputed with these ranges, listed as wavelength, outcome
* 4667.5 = 29.8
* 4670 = 29.2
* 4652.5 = 30.4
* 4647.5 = 31.3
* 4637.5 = 32.4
